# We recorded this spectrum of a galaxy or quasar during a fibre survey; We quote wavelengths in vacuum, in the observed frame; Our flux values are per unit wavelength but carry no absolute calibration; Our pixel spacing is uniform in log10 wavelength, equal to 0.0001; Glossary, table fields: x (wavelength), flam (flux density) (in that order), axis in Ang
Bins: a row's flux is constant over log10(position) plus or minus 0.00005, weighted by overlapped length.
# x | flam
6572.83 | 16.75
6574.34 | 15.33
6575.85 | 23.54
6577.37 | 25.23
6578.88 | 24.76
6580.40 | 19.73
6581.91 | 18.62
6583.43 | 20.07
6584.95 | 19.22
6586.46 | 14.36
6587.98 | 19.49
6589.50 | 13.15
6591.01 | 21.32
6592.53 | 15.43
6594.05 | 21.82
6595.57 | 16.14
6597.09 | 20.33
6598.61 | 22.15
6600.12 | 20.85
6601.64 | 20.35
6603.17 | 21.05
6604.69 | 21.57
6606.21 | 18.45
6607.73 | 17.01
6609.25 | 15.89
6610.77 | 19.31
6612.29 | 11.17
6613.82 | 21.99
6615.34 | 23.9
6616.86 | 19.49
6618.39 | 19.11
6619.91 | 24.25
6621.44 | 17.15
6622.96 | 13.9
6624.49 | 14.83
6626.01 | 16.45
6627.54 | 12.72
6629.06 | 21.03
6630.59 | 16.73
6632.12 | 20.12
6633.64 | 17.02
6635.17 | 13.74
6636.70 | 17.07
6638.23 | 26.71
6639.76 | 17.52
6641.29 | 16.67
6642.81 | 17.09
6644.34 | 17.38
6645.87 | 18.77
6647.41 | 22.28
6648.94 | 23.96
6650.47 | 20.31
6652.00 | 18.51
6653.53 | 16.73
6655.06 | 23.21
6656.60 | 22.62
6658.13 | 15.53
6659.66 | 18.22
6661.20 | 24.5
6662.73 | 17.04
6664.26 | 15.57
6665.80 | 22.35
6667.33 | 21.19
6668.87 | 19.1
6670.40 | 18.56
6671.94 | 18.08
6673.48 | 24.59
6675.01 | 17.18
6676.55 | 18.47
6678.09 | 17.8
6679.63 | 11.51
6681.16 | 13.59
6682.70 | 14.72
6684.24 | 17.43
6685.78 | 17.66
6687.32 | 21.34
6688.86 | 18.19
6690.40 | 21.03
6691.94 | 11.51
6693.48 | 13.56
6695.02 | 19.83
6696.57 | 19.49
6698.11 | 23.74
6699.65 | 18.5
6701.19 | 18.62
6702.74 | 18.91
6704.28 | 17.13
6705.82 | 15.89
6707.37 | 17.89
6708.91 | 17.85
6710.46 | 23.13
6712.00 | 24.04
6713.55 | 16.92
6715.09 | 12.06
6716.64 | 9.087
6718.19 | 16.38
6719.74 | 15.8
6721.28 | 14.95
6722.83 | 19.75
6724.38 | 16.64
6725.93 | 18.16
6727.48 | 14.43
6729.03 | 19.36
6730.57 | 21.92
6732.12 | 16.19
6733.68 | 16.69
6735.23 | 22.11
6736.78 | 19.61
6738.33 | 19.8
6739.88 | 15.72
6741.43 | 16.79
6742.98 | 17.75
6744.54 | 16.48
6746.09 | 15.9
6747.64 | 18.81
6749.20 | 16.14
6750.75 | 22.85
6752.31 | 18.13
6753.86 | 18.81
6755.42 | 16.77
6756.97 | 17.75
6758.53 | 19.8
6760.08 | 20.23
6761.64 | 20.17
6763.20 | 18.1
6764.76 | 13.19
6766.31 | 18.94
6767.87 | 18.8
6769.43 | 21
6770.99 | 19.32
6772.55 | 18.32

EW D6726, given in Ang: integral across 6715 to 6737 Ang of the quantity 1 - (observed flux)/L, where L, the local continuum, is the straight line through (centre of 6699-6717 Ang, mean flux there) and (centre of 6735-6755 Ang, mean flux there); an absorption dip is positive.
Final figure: 1.2 Ang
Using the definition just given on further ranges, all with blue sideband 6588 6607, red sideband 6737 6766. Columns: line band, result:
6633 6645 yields 0.7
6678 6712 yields 1.2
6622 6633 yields 1.5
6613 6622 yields -0.8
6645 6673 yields -1.5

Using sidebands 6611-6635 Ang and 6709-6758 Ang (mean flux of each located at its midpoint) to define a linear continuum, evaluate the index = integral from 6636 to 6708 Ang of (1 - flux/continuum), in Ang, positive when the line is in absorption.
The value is -3.4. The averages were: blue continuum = 17.9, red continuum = 17.7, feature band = 18.7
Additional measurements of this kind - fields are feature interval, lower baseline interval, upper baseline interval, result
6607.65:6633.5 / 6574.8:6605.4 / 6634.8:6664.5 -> 2.2 Ang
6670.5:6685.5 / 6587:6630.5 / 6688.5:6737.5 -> 0.8 Ang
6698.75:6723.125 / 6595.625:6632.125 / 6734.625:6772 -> 1.6 Ang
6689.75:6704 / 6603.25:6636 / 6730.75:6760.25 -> -0.1 Ang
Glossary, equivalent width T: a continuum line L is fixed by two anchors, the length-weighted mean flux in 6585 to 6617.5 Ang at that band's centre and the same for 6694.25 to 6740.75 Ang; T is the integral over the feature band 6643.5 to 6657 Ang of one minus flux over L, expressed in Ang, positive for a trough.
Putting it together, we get -1.4 Ang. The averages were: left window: 18.8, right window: 18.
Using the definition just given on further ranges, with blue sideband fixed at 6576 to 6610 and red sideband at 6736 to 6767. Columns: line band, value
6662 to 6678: -0.3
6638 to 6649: -0.3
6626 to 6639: 0.7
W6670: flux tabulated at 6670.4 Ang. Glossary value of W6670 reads 18.56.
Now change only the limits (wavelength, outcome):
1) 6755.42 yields 16.77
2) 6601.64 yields 20.35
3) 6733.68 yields 16.69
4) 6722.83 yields 19.75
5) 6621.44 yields 17.15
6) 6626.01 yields 16.45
